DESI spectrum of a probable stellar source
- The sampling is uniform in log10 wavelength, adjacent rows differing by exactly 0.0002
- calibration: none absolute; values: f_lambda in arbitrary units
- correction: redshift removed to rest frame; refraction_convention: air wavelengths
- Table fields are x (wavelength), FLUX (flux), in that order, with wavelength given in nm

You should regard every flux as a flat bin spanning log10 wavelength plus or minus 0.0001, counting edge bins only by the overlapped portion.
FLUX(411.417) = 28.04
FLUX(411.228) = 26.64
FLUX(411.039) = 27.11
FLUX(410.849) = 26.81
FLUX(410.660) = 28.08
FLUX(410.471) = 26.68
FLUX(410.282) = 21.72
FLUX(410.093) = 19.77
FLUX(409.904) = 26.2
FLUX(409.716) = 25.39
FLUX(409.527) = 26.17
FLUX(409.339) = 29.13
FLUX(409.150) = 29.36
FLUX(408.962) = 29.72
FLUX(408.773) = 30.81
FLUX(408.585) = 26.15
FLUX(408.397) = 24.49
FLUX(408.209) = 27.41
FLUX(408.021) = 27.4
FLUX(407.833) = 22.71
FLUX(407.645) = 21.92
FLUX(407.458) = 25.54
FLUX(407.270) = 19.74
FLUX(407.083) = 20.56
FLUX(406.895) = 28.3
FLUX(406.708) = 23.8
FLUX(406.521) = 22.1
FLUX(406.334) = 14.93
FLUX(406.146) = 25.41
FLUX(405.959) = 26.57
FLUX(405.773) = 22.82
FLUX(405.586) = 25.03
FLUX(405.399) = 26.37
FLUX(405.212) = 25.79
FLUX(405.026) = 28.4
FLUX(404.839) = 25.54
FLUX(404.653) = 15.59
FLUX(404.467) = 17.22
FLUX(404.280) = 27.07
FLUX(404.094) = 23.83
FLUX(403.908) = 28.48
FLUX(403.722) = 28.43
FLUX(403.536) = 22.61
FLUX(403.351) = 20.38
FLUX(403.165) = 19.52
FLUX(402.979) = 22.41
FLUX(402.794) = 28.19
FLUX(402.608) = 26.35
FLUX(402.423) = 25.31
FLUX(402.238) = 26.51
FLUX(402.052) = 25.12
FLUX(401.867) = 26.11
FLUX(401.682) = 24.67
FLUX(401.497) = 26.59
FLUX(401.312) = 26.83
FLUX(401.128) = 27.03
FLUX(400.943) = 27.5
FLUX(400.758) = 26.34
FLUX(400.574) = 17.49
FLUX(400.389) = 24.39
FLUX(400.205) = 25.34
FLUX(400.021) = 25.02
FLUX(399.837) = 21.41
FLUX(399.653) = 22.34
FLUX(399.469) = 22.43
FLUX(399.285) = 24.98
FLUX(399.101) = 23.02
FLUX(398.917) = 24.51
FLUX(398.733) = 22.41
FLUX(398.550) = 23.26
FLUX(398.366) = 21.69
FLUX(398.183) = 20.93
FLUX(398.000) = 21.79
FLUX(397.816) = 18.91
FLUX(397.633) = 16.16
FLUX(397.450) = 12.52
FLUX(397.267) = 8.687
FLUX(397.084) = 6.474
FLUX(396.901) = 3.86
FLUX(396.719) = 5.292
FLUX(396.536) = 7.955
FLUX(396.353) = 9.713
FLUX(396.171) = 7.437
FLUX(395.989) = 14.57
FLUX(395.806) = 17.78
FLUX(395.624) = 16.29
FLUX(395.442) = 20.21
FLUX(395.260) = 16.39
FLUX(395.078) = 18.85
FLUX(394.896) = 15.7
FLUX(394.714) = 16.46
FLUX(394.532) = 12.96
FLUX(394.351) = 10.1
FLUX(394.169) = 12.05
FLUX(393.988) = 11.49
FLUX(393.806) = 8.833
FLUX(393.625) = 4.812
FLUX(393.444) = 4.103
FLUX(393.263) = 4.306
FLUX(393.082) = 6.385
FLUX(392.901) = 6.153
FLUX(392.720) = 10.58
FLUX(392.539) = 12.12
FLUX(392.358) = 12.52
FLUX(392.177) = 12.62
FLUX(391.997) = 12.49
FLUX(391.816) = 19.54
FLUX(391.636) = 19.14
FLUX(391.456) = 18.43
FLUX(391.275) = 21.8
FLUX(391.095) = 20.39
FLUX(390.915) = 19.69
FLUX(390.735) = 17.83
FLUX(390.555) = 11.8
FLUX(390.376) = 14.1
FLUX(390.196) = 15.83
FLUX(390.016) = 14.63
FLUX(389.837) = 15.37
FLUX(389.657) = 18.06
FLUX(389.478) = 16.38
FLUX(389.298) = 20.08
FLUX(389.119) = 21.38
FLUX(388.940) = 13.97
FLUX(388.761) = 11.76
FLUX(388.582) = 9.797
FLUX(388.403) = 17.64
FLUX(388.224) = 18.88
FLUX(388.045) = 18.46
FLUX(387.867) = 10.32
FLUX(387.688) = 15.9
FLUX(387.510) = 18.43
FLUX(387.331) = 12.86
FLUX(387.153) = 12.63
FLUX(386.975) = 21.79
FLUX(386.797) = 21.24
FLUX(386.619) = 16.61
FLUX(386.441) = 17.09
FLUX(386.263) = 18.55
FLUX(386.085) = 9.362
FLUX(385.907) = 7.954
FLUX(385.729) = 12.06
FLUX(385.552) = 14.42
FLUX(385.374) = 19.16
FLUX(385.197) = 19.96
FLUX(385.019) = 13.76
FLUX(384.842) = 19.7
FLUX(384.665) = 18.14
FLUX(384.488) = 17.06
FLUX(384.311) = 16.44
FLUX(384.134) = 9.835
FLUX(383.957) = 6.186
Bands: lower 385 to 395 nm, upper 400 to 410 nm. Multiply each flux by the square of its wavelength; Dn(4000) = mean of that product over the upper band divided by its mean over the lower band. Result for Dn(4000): 1.9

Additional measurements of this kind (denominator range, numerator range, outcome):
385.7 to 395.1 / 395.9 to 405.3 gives 1.55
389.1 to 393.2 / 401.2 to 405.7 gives 1.71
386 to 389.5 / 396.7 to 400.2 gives 1.22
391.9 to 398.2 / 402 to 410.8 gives 2.21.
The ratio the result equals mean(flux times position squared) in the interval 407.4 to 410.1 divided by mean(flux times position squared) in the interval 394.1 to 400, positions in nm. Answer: 1.71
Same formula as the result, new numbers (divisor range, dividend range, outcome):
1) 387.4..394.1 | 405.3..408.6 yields 1.83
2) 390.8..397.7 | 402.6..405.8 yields 2.03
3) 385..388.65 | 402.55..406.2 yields 1.70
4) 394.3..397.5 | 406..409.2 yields 2.13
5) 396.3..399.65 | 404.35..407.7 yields 1.45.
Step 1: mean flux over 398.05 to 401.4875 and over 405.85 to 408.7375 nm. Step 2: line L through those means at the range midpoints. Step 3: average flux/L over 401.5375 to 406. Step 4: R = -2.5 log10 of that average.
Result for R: -0.03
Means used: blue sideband 23.8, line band 24.5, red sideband 23.9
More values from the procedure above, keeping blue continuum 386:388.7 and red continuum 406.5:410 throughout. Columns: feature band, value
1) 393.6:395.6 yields 0.37 mag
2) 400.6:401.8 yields -0.16 mag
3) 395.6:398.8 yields 0.41 mag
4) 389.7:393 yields 0.16 mag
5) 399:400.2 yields -0.08 mag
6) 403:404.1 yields -0.01 mag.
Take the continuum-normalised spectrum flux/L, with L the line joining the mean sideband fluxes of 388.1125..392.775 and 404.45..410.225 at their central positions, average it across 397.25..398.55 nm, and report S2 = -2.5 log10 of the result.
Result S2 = 0.10 mag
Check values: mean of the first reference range 16.1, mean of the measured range 18.2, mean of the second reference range 24.6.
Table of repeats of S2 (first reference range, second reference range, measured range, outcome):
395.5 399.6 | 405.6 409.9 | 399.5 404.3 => -0.241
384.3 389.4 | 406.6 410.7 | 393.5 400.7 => 0.259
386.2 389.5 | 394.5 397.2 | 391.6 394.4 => 0.341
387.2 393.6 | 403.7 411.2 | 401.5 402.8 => -0.192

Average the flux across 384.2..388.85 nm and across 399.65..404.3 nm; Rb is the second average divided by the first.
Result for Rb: 1.58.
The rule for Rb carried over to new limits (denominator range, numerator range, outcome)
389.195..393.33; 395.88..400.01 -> 1.11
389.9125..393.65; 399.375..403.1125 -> 1.85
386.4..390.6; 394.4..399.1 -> 0.95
